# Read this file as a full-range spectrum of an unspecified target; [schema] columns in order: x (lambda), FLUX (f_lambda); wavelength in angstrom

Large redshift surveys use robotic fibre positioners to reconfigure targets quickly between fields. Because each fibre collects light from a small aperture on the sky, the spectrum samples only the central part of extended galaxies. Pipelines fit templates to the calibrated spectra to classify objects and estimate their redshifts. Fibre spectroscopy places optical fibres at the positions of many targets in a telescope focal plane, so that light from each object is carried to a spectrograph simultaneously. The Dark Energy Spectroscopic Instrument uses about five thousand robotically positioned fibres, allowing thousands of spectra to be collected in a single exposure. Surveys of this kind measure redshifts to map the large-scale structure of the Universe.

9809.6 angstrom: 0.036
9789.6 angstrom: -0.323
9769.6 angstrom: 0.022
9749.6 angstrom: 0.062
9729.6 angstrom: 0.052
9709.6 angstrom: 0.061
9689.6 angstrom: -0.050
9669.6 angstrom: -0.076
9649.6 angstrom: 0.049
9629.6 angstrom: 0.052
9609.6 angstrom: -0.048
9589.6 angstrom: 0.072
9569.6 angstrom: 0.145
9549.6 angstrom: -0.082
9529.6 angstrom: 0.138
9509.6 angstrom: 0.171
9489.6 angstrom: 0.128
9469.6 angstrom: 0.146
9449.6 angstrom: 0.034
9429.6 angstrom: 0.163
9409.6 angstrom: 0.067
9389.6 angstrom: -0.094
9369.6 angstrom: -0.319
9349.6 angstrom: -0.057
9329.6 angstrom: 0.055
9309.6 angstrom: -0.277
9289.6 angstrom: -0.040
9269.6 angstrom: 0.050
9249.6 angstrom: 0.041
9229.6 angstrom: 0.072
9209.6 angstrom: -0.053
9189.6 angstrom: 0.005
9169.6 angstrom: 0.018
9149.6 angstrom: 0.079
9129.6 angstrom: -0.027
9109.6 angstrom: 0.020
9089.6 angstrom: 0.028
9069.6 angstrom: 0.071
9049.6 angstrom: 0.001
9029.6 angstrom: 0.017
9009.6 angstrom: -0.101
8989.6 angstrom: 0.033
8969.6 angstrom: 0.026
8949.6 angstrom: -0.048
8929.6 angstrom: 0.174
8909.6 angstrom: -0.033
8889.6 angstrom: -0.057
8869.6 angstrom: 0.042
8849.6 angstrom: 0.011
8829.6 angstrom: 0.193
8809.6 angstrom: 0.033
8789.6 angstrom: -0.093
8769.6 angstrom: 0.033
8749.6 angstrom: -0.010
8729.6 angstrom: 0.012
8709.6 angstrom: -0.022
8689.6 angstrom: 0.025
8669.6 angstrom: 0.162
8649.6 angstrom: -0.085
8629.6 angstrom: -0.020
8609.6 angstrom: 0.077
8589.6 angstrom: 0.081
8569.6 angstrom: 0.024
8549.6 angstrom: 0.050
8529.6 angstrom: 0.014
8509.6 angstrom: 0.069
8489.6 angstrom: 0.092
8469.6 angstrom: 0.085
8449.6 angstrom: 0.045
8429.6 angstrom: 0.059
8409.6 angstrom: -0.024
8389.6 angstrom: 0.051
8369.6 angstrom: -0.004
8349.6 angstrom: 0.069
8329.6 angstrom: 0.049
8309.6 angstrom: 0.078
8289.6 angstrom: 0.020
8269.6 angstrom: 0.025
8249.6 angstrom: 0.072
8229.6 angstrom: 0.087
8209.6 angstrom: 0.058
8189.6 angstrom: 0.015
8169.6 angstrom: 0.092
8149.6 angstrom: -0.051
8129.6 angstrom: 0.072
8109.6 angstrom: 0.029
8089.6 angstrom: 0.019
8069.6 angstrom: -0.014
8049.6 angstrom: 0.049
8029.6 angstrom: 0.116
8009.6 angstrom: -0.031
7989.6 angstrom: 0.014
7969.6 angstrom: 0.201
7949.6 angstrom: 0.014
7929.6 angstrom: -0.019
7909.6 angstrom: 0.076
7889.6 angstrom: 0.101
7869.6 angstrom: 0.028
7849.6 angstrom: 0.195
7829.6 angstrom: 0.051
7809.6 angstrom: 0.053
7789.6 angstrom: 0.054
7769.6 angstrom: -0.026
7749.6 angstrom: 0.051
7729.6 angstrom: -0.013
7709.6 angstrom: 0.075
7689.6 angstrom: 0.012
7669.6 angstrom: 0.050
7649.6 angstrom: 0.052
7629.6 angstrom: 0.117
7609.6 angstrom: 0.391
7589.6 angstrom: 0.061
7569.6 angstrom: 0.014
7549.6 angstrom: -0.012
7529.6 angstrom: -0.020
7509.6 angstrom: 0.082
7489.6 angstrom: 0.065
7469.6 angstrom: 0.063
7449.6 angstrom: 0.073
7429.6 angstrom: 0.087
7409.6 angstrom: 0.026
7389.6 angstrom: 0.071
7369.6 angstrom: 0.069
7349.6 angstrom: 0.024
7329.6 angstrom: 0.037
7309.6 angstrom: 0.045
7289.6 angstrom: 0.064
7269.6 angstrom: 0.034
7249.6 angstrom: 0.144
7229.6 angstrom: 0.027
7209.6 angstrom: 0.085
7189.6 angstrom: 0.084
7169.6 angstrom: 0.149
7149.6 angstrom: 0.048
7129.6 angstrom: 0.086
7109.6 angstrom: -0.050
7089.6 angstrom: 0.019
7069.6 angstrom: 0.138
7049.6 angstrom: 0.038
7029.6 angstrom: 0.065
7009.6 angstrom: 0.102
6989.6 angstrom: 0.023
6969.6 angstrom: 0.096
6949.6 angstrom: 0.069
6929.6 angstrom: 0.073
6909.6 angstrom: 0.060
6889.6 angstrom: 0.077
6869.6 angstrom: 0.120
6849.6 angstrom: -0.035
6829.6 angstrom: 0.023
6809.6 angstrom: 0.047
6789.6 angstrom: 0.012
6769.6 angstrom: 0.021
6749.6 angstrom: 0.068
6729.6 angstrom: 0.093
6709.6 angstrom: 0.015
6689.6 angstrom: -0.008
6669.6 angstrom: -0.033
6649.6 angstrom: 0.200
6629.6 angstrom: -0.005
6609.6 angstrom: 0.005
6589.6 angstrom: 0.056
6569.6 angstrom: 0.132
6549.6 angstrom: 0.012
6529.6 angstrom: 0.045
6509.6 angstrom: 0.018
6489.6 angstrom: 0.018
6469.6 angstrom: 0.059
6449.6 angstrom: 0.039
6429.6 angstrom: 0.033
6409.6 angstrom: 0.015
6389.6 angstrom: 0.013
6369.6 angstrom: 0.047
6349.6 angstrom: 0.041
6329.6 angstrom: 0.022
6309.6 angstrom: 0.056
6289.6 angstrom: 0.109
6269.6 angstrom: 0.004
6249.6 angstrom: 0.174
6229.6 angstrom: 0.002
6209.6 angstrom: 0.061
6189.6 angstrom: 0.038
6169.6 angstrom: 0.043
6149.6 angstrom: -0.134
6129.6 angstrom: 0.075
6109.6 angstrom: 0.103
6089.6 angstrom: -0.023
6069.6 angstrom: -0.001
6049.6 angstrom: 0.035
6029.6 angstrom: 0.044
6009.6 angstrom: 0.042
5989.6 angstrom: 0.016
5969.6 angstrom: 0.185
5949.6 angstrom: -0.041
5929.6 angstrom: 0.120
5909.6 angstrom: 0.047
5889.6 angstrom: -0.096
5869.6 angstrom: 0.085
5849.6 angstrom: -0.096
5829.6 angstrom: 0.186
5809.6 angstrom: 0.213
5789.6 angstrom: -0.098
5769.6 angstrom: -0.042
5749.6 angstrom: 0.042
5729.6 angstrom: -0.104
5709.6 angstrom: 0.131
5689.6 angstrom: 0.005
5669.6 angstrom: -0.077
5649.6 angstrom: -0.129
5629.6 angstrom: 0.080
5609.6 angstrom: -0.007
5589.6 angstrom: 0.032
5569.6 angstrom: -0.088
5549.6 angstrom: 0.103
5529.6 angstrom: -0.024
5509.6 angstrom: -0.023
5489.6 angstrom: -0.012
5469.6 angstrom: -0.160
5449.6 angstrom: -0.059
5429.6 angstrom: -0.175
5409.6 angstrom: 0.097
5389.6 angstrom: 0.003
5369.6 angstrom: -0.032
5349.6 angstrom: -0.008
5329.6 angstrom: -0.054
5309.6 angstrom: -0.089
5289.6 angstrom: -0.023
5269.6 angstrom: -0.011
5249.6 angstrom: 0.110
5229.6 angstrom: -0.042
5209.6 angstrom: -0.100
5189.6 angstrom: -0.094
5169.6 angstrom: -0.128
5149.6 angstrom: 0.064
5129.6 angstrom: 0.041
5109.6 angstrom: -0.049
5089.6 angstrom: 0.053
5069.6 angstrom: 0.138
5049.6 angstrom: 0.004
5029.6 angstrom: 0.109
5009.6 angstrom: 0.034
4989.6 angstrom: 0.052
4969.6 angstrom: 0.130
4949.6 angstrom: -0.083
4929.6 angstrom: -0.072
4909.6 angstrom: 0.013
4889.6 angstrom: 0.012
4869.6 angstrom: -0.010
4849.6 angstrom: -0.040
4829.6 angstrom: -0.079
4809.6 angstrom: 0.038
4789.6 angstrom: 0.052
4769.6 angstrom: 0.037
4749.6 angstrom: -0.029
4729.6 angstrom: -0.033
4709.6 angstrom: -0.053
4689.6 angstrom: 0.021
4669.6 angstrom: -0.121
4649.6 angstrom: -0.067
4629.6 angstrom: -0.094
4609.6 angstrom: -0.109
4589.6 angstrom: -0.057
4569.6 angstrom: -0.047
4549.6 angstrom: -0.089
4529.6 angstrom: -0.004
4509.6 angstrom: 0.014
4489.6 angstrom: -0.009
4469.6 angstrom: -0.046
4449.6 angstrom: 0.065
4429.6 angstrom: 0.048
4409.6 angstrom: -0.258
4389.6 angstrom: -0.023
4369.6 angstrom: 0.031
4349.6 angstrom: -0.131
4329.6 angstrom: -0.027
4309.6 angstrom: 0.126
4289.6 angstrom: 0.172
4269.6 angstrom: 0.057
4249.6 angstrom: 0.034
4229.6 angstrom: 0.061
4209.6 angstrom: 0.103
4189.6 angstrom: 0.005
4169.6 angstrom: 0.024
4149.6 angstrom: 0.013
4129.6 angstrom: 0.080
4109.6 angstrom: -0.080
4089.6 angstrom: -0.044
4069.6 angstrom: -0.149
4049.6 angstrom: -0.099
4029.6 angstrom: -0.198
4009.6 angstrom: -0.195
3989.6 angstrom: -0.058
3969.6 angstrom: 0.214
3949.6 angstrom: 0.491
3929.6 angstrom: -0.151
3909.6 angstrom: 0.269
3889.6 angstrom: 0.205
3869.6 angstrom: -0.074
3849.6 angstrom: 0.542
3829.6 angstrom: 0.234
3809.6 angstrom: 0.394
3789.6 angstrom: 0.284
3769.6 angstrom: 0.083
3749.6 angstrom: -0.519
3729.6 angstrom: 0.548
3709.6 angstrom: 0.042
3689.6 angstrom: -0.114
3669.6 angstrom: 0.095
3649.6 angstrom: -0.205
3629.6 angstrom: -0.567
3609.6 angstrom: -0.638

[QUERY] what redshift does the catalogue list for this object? 0.785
